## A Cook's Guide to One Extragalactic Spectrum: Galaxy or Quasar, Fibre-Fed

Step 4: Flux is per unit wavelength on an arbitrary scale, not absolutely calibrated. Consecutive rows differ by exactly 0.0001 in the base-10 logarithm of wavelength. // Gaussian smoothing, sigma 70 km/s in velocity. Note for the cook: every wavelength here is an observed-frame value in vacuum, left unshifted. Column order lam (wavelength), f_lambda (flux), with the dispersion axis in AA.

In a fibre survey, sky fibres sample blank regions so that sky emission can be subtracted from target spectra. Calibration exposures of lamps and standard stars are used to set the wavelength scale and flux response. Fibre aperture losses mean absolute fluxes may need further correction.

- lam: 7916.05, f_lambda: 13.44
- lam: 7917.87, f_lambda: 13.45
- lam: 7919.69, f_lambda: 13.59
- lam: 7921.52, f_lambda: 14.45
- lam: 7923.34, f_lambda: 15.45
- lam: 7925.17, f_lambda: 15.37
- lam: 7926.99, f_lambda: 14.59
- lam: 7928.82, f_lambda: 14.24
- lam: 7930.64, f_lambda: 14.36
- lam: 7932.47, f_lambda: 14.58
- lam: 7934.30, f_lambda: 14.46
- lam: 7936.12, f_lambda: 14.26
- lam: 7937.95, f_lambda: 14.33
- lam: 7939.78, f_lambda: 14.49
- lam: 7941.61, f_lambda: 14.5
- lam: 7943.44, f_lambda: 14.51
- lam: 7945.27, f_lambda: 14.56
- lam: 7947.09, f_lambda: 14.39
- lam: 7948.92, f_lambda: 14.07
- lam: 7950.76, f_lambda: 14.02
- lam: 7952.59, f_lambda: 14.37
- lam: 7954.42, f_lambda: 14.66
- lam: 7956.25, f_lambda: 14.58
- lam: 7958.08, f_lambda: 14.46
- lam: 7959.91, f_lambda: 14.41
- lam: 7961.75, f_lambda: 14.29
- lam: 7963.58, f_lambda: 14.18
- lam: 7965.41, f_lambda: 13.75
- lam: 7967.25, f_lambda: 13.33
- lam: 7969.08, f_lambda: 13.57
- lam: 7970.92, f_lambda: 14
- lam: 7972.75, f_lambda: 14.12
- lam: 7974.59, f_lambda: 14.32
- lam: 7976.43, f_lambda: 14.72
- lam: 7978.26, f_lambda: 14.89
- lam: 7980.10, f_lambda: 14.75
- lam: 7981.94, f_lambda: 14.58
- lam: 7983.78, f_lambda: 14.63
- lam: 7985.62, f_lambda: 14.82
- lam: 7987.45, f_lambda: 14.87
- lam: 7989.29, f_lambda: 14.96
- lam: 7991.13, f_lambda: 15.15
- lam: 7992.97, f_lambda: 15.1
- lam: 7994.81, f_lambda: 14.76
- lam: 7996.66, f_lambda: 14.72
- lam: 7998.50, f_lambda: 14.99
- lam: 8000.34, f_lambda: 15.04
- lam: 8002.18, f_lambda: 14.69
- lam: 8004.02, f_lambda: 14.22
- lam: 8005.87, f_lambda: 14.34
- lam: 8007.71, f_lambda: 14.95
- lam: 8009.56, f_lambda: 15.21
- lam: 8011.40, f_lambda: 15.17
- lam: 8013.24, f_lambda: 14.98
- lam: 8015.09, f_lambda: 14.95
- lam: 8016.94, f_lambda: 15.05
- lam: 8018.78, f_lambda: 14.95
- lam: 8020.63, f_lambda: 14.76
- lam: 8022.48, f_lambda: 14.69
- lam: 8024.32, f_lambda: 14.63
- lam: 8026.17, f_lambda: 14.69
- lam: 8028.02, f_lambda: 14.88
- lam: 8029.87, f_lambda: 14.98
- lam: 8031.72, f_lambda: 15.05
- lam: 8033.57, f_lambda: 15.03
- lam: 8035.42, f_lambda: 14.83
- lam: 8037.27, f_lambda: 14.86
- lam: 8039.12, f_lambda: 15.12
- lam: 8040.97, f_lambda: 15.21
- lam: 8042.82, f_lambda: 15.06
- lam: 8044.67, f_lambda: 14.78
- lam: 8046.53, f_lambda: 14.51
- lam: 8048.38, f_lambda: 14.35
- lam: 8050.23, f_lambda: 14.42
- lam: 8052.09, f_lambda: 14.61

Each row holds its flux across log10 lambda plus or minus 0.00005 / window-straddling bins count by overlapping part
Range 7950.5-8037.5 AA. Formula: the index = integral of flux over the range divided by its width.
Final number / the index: 14.6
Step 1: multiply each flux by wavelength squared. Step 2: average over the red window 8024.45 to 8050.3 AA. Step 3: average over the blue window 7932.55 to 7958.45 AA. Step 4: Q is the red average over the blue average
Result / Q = 1.05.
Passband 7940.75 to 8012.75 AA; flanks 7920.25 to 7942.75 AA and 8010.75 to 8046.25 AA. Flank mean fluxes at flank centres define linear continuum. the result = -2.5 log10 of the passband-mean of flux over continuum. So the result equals 0.01 mag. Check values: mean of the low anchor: 14.6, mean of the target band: 14.5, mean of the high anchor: 14.9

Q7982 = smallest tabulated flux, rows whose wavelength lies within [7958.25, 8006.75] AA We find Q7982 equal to 13.33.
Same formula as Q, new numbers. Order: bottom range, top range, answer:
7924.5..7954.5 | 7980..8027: 1.04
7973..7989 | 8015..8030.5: 1.02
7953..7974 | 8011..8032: 1.07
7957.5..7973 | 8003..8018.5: 1.07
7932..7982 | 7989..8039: 1.05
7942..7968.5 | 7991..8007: 1.05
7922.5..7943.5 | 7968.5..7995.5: 1.02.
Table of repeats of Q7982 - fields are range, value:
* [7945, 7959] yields 14.02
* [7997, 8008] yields 14.22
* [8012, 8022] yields 14.76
